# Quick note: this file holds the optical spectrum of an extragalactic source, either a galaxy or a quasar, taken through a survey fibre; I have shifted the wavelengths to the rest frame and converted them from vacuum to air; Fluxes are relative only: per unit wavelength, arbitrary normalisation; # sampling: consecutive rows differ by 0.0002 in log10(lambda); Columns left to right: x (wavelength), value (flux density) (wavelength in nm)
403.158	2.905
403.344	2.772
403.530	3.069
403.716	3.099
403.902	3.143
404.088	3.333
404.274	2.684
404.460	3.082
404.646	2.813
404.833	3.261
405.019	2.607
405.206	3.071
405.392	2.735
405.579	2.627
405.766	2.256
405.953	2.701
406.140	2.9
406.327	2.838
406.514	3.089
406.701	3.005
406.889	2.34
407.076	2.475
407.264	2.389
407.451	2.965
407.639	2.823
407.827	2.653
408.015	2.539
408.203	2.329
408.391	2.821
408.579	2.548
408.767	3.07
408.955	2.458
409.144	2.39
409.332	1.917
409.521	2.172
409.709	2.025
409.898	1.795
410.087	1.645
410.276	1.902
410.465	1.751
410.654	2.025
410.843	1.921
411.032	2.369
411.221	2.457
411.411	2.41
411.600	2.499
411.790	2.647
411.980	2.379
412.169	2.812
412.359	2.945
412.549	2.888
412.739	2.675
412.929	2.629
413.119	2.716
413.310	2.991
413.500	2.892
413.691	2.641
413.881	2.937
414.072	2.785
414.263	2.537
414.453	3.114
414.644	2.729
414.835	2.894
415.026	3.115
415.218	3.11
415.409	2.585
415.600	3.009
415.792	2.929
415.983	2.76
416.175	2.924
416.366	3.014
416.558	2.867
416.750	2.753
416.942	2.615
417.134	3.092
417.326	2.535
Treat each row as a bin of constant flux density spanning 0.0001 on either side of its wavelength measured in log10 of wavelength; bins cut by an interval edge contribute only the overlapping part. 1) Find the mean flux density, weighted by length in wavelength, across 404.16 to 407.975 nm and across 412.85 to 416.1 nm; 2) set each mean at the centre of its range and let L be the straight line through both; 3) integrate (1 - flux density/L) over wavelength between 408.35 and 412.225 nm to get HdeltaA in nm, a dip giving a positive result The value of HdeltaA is 0.74 nm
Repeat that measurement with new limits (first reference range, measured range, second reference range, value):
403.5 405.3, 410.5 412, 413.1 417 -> 0.309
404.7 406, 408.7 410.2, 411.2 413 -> 0.292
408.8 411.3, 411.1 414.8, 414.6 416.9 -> -0.341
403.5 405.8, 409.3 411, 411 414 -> 0.515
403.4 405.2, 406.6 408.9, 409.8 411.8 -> -0.124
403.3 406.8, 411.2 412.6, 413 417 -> 0.116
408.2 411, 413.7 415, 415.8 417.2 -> -0.091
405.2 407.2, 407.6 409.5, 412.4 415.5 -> 0.148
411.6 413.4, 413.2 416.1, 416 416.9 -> -0.070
